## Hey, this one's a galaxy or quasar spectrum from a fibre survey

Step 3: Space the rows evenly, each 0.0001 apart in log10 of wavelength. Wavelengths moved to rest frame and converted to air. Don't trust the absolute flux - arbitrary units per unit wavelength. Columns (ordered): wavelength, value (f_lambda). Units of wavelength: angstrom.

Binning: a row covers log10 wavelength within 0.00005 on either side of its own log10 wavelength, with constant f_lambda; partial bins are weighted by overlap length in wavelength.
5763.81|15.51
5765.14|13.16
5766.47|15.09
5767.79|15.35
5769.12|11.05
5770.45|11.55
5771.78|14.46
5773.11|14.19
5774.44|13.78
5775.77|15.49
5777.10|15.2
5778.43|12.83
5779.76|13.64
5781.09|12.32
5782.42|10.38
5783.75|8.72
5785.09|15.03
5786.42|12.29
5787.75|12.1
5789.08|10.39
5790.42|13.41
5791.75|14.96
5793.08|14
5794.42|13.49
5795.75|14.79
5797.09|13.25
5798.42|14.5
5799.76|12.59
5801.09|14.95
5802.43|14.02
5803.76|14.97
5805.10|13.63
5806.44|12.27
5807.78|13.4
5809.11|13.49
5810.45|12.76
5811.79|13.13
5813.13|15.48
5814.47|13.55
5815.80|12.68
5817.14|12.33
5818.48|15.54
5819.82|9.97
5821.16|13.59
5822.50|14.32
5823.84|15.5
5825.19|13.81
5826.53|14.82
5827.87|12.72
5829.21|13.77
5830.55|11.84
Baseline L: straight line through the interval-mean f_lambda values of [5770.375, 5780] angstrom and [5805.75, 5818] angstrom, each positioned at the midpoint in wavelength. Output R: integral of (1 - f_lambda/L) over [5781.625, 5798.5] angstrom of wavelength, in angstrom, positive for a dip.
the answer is 1.1 angstrom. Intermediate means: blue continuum 14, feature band 12.8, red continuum 13.3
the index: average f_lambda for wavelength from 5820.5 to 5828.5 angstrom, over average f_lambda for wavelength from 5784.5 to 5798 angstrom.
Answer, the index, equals 1.06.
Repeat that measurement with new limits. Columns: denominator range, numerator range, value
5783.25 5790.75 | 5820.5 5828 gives 1.19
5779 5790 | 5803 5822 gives 1.12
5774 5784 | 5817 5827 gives 1.06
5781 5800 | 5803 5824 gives 1.05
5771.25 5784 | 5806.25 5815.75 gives 1.02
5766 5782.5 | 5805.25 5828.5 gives 0.99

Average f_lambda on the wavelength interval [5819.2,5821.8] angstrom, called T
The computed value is 11.8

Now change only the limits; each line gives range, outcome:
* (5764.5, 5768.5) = 14.5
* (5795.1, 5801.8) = 14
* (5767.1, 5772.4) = 13.1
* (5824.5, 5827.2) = 14.3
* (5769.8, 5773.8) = 13.4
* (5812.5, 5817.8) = 13.5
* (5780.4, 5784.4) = 10.5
